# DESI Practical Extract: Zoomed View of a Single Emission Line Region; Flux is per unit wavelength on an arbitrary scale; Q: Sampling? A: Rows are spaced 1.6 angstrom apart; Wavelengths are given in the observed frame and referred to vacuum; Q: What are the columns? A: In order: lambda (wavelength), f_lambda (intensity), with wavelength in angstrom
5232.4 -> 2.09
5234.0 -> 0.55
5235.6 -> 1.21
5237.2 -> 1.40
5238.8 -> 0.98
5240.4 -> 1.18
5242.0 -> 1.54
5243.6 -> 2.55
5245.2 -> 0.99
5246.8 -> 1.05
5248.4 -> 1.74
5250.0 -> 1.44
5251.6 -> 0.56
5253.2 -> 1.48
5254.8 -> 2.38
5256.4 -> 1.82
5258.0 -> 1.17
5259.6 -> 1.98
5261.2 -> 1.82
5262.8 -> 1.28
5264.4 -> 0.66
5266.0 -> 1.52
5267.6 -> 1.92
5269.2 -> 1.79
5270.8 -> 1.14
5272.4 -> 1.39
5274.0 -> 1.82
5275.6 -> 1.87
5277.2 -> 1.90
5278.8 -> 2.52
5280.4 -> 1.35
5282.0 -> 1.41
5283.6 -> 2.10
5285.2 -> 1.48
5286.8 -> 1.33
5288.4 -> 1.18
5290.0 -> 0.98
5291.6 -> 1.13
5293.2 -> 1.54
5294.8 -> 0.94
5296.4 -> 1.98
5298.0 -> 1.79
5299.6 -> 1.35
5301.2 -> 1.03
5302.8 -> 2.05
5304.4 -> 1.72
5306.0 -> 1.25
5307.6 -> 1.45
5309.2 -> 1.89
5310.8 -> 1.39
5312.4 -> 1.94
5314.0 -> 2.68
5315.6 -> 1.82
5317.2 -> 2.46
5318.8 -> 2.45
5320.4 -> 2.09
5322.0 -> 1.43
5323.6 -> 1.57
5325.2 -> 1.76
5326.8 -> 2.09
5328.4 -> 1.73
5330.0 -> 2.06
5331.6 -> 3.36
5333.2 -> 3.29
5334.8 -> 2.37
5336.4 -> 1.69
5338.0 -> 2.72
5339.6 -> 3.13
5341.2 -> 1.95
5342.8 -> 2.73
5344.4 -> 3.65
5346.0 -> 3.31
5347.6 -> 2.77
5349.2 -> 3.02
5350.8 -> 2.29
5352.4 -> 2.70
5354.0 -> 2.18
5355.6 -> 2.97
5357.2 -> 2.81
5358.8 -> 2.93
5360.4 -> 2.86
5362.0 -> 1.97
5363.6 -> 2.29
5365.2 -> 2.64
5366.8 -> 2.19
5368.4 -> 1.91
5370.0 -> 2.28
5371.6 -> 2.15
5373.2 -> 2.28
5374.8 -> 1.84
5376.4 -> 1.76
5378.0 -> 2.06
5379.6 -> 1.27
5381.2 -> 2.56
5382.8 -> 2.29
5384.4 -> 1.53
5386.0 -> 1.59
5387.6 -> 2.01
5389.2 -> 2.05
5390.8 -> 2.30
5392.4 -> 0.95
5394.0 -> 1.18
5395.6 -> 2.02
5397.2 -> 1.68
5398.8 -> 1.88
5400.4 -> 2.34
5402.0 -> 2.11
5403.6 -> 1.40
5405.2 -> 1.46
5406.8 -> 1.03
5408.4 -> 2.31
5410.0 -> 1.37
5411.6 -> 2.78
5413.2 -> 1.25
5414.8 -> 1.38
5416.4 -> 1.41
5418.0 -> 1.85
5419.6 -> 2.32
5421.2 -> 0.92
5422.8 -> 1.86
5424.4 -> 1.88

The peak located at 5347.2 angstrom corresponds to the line Mg II 2798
